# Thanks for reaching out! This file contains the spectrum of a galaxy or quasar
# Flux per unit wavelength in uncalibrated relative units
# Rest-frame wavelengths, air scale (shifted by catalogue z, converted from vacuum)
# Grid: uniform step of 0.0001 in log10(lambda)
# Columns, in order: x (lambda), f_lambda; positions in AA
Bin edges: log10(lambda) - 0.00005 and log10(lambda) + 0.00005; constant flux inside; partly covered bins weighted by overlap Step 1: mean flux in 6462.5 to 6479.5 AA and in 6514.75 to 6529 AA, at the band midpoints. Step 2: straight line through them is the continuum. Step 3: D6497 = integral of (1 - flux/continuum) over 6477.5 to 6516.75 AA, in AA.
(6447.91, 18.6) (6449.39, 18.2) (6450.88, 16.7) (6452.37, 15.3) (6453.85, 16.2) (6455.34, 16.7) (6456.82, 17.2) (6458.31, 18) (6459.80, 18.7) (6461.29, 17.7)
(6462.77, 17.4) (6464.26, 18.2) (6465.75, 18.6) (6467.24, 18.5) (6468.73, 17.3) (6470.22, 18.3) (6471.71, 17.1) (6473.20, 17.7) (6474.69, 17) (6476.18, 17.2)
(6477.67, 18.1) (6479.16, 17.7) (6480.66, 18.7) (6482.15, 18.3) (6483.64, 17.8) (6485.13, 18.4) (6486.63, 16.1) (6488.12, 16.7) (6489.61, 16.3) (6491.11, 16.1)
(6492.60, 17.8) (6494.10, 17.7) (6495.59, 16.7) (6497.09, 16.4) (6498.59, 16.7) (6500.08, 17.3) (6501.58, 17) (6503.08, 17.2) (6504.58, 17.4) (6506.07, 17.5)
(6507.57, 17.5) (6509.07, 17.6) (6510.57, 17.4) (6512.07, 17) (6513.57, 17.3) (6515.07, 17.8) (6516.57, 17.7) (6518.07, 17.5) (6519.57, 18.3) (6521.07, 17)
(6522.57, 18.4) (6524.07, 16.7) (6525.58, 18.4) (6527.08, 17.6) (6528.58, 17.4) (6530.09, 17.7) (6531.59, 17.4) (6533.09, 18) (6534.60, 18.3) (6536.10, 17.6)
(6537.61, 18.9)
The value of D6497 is 0.9 AA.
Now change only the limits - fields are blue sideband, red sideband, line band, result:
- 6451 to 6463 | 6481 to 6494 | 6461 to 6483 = -0.85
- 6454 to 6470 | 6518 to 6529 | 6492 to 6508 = 0.48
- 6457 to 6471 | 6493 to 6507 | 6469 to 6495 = 0.17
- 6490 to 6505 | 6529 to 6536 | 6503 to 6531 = -0.18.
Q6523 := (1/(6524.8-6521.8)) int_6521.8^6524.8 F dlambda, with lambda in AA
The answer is 17.6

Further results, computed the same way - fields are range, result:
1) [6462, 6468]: 18.2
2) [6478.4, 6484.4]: 18.1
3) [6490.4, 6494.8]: 17.2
